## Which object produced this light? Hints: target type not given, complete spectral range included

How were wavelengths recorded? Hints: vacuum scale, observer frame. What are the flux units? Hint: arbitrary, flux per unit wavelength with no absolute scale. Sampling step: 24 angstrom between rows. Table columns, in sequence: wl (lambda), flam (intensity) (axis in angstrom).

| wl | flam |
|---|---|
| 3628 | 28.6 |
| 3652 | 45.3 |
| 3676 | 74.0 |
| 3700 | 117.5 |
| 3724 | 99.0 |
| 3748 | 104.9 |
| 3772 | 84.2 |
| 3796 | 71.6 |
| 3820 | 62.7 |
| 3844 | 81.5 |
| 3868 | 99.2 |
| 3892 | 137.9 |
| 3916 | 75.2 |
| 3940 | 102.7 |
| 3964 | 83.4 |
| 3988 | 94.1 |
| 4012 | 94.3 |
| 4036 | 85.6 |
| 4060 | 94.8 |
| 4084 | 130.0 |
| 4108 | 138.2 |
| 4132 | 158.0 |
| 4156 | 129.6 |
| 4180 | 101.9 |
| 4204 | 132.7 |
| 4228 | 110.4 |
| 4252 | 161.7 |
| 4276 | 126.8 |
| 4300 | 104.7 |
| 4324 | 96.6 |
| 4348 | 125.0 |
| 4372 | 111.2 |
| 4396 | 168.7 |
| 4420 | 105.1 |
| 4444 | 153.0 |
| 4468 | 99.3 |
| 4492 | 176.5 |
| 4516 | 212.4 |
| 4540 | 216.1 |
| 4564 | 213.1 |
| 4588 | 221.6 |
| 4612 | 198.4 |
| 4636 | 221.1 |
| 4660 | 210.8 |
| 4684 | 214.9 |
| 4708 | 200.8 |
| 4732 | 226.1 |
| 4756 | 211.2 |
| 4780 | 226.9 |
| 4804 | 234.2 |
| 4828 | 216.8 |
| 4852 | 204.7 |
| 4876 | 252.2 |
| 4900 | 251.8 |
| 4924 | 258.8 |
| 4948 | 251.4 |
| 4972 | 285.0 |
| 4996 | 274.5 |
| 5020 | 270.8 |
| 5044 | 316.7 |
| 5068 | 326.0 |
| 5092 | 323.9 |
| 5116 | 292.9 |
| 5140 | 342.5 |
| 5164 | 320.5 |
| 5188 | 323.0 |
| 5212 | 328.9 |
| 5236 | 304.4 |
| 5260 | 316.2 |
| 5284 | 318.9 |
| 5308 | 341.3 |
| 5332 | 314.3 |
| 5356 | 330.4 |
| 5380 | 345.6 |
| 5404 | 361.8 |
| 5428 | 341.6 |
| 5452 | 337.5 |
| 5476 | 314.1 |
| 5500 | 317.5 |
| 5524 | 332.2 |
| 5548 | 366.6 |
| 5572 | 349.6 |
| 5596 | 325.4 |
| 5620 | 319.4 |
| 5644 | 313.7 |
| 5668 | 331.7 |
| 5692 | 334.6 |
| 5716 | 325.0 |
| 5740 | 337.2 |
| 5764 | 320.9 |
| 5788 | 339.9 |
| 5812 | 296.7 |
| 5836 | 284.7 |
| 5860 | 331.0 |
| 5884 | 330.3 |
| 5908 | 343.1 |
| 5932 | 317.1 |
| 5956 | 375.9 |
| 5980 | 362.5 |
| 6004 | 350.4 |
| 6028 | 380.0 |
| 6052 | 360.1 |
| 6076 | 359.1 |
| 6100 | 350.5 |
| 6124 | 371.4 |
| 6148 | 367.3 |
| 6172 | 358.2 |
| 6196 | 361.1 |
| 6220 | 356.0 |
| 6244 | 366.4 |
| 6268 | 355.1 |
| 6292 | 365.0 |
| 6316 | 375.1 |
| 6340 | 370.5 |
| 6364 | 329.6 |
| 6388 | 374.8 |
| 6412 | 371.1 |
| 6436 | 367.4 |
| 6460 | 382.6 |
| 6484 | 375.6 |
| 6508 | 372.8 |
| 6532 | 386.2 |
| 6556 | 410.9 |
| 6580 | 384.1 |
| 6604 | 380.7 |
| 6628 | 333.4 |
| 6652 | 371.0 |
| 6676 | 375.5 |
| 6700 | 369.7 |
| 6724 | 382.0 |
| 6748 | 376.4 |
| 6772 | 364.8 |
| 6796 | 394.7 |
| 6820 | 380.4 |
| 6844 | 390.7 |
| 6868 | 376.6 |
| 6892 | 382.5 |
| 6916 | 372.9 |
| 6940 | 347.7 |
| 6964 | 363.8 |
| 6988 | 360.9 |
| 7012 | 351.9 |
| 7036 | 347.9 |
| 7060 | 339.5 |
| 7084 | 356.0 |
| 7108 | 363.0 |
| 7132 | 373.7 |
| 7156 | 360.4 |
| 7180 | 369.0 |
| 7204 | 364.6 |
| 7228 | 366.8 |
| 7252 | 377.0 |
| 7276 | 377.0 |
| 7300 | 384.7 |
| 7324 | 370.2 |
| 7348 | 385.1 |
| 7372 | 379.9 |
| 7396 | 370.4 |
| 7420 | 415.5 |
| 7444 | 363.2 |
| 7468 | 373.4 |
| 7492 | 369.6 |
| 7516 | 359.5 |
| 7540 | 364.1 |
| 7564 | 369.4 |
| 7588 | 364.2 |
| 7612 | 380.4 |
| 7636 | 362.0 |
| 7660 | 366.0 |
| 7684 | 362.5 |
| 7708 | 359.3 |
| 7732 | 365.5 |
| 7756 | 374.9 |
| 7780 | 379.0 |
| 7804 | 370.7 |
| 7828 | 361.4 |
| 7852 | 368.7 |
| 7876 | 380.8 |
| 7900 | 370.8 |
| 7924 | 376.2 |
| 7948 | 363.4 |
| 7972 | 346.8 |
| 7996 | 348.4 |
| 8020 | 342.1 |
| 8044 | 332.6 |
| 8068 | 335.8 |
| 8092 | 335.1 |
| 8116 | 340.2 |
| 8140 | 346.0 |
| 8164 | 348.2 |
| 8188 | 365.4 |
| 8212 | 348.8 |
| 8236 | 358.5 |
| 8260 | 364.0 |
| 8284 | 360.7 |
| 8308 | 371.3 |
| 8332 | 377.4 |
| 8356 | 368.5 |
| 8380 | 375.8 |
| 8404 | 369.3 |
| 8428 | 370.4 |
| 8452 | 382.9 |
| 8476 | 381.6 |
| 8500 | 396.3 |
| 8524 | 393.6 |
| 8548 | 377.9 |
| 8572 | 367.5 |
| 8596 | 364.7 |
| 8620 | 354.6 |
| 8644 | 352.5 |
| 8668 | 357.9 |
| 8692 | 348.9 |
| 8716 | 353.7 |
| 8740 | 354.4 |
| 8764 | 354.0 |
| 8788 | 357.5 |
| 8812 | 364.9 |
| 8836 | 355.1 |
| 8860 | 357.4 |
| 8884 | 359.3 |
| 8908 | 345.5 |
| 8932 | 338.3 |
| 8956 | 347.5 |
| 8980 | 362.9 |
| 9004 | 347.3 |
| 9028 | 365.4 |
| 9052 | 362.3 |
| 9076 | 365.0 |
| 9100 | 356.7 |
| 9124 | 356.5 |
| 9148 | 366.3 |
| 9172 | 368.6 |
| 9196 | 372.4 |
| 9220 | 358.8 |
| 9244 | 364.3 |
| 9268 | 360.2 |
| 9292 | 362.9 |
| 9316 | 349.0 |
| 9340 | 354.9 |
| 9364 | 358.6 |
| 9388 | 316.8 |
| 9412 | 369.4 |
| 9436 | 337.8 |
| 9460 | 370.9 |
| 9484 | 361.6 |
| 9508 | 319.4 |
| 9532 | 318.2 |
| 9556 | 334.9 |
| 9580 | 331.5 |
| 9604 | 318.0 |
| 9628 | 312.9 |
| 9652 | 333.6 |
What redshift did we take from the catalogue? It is 0.13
